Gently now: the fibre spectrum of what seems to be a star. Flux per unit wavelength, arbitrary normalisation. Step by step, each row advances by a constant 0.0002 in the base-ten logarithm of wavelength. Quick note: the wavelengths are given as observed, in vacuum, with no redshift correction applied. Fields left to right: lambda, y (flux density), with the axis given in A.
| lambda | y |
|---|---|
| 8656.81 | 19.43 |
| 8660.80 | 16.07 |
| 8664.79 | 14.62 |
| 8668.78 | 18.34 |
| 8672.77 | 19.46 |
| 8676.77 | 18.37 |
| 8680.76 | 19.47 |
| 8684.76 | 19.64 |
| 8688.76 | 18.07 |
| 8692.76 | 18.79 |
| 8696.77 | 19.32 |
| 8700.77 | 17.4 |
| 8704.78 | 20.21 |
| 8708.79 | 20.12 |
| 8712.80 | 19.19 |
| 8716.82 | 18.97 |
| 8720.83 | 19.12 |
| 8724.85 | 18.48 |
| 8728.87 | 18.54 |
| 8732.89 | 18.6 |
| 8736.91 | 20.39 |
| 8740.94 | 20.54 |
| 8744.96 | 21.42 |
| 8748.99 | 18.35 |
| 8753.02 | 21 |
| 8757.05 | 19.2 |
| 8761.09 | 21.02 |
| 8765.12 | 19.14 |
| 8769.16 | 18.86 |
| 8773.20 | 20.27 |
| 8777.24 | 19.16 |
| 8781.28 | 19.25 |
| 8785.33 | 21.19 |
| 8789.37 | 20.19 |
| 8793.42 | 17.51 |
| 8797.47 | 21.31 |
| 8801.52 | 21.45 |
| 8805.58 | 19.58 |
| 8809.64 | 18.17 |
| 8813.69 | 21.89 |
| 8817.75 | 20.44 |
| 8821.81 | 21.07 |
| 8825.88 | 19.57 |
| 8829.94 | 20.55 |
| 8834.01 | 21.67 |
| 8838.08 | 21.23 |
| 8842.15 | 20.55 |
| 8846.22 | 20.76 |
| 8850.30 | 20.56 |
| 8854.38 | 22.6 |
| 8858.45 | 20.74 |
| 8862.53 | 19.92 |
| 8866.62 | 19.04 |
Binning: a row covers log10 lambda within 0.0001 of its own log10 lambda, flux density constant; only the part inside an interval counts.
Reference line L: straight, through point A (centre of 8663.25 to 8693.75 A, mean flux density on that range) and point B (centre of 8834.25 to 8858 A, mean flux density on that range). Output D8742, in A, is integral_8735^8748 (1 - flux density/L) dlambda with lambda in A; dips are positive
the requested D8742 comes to -0.8 A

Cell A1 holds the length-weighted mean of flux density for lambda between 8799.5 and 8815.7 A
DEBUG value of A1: 20.3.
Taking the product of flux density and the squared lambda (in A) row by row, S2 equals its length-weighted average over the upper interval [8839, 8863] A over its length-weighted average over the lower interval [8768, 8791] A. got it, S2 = 1.07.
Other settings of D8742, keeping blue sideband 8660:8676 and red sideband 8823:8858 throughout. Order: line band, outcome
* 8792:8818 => 0.1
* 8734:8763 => -1.9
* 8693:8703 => -0.3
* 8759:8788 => -0.5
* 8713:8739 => -0.7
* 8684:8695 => -0.6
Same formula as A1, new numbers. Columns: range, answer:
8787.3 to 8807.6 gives 20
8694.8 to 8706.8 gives 19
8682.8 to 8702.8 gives 18.6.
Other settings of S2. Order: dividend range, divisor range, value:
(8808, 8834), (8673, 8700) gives 1.11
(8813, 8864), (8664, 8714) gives 1.15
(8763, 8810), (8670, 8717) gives 1.06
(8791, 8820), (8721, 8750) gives 1.05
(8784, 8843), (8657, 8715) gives 1.13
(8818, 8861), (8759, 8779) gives 1.08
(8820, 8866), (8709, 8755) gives 1.09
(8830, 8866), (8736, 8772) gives 1.07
